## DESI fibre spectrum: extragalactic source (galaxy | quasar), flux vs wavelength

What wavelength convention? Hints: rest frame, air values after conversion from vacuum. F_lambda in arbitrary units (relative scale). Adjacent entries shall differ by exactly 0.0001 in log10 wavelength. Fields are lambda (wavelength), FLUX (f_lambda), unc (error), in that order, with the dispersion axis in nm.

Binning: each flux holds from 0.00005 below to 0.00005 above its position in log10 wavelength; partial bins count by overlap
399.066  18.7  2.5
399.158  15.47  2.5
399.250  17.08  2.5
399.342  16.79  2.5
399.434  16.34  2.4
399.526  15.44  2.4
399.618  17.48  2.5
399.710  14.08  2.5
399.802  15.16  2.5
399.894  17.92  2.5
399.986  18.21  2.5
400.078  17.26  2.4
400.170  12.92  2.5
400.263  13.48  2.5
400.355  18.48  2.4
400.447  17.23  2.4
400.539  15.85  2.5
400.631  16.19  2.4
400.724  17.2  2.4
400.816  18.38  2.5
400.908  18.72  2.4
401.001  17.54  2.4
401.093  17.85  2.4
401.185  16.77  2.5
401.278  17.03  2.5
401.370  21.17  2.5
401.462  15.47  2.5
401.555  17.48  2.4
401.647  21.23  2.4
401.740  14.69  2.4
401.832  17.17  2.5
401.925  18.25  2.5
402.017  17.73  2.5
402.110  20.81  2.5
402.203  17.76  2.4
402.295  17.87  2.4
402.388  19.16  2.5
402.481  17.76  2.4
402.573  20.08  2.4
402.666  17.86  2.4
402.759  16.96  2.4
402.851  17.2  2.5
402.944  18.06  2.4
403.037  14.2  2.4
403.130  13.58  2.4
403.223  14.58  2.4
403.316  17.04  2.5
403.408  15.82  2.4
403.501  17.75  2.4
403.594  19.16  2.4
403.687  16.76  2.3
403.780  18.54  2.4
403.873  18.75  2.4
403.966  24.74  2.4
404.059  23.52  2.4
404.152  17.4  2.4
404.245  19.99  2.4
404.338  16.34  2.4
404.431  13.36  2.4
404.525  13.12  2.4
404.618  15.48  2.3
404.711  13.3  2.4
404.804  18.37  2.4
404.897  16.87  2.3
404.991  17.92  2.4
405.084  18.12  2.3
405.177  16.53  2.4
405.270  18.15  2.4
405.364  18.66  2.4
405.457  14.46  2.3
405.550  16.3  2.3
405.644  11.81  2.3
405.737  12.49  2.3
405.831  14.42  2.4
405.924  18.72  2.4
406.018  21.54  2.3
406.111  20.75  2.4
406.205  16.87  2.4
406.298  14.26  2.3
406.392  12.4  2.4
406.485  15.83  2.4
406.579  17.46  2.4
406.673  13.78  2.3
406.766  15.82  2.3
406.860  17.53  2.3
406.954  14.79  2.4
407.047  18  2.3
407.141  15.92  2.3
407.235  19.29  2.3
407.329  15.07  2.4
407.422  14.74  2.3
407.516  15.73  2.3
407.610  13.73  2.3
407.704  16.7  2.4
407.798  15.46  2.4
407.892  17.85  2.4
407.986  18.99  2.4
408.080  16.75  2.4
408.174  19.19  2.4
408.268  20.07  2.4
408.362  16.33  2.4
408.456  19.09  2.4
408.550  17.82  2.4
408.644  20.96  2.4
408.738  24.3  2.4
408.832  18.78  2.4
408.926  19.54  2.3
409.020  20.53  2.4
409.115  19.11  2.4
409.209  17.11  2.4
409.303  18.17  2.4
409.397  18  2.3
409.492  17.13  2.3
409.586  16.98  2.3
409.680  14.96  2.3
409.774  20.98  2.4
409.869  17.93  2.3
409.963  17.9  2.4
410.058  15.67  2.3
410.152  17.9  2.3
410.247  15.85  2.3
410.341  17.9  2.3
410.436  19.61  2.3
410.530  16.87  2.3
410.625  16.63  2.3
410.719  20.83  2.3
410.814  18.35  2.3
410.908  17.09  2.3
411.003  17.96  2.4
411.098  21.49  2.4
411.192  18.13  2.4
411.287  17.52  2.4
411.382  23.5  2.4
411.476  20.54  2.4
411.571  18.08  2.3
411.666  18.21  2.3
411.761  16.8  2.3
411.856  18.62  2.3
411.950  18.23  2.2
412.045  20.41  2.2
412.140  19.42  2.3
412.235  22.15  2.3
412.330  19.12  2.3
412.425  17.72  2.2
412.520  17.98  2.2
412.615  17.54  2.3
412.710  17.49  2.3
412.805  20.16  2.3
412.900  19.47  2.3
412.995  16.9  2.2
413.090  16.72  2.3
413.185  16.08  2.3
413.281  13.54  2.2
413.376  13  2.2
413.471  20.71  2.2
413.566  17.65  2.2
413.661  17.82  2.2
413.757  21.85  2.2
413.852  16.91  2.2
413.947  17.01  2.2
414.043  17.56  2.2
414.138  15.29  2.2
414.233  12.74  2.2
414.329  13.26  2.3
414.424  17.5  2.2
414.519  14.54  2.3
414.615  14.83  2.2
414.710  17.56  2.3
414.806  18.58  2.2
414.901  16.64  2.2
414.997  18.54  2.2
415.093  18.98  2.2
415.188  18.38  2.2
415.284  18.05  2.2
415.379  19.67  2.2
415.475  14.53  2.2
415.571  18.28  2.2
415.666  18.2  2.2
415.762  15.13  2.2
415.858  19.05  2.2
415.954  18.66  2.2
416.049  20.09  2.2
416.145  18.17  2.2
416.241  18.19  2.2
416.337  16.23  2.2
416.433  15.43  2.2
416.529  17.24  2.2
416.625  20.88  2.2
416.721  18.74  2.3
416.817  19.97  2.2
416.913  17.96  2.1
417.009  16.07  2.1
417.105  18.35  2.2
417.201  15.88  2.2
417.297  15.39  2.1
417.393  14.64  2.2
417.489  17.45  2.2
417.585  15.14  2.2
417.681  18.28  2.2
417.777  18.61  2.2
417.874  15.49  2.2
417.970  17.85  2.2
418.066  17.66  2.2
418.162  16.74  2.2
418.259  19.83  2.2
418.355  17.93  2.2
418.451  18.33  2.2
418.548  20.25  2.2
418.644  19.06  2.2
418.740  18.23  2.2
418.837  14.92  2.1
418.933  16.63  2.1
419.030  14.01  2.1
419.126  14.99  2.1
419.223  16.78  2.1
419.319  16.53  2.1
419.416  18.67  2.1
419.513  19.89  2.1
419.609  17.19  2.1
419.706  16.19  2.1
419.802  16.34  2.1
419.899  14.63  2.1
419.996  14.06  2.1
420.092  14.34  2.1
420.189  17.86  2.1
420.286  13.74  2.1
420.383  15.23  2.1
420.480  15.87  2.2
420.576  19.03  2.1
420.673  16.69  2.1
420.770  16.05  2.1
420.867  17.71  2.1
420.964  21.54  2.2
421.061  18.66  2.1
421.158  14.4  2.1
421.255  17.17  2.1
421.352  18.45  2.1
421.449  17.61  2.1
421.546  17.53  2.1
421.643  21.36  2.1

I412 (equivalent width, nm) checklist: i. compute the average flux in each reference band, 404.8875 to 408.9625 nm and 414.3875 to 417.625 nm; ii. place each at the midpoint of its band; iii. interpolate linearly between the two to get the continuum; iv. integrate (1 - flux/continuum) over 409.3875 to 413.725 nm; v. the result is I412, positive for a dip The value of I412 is -0.22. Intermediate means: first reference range 17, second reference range 17.4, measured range 18.1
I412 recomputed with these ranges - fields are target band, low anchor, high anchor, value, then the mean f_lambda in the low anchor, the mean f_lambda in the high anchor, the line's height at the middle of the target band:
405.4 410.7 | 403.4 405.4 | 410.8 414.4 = 0.18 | 17.7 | 18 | 17.8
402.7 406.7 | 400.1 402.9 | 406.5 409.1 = 0.17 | 17.5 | 17.6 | 17.6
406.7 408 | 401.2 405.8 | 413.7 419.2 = 0.07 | 17.3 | 17.3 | 17.3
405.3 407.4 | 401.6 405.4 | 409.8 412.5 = 0.21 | 17.6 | 18.6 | 18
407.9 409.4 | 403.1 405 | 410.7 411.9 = -0.06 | 17.3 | 19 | 18.3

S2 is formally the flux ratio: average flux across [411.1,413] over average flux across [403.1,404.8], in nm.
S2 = 1.1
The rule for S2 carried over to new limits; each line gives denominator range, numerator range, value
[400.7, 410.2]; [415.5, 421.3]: 0.99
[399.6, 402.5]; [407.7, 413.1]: 1.07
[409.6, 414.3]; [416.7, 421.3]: 0.95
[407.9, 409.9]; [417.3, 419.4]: 0.91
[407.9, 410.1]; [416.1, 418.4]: 0.94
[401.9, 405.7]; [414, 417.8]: 0.99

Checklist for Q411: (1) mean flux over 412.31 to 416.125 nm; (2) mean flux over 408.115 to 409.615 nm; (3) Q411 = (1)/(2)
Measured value 0.91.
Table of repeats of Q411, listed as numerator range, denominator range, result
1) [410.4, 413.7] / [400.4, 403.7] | 1.05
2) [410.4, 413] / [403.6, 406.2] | 1.09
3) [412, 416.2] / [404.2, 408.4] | 1.07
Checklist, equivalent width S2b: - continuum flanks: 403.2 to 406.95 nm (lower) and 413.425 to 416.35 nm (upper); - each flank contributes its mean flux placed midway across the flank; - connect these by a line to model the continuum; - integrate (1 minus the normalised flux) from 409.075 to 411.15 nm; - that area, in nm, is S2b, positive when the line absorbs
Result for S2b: -0.09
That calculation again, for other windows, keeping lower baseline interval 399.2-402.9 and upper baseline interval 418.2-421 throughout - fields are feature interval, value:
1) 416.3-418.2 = -0.02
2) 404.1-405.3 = 0.05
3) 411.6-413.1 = -0.13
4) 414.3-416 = -0.02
